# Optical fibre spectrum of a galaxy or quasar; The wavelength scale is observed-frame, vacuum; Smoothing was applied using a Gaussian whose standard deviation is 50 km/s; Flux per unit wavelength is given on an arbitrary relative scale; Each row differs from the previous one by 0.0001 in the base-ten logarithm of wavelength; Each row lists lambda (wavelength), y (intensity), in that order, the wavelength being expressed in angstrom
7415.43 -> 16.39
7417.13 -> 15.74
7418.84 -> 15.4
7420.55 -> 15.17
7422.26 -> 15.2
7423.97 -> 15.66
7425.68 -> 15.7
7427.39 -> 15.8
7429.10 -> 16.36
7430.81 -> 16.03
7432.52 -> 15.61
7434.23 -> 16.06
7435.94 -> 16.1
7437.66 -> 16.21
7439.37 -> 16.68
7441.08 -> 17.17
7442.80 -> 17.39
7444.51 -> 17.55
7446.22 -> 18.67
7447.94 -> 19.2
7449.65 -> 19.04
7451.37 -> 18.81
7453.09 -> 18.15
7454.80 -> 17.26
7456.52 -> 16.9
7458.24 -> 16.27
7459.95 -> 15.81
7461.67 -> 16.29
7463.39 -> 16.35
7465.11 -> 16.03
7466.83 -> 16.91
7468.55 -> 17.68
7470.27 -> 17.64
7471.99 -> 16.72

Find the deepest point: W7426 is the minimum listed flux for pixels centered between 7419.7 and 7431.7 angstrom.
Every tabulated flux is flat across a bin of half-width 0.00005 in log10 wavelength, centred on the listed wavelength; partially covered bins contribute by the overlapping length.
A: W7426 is 15.17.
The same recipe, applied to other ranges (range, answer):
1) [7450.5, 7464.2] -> 15.81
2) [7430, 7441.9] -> 15.61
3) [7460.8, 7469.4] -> 16.03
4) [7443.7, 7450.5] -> 17.55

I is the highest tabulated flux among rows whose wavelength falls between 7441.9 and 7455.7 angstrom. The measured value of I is 19.2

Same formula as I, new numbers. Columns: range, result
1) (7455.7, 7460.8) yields 16.9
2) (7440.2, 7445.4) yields 17.55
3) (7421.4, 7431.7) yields 16.36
